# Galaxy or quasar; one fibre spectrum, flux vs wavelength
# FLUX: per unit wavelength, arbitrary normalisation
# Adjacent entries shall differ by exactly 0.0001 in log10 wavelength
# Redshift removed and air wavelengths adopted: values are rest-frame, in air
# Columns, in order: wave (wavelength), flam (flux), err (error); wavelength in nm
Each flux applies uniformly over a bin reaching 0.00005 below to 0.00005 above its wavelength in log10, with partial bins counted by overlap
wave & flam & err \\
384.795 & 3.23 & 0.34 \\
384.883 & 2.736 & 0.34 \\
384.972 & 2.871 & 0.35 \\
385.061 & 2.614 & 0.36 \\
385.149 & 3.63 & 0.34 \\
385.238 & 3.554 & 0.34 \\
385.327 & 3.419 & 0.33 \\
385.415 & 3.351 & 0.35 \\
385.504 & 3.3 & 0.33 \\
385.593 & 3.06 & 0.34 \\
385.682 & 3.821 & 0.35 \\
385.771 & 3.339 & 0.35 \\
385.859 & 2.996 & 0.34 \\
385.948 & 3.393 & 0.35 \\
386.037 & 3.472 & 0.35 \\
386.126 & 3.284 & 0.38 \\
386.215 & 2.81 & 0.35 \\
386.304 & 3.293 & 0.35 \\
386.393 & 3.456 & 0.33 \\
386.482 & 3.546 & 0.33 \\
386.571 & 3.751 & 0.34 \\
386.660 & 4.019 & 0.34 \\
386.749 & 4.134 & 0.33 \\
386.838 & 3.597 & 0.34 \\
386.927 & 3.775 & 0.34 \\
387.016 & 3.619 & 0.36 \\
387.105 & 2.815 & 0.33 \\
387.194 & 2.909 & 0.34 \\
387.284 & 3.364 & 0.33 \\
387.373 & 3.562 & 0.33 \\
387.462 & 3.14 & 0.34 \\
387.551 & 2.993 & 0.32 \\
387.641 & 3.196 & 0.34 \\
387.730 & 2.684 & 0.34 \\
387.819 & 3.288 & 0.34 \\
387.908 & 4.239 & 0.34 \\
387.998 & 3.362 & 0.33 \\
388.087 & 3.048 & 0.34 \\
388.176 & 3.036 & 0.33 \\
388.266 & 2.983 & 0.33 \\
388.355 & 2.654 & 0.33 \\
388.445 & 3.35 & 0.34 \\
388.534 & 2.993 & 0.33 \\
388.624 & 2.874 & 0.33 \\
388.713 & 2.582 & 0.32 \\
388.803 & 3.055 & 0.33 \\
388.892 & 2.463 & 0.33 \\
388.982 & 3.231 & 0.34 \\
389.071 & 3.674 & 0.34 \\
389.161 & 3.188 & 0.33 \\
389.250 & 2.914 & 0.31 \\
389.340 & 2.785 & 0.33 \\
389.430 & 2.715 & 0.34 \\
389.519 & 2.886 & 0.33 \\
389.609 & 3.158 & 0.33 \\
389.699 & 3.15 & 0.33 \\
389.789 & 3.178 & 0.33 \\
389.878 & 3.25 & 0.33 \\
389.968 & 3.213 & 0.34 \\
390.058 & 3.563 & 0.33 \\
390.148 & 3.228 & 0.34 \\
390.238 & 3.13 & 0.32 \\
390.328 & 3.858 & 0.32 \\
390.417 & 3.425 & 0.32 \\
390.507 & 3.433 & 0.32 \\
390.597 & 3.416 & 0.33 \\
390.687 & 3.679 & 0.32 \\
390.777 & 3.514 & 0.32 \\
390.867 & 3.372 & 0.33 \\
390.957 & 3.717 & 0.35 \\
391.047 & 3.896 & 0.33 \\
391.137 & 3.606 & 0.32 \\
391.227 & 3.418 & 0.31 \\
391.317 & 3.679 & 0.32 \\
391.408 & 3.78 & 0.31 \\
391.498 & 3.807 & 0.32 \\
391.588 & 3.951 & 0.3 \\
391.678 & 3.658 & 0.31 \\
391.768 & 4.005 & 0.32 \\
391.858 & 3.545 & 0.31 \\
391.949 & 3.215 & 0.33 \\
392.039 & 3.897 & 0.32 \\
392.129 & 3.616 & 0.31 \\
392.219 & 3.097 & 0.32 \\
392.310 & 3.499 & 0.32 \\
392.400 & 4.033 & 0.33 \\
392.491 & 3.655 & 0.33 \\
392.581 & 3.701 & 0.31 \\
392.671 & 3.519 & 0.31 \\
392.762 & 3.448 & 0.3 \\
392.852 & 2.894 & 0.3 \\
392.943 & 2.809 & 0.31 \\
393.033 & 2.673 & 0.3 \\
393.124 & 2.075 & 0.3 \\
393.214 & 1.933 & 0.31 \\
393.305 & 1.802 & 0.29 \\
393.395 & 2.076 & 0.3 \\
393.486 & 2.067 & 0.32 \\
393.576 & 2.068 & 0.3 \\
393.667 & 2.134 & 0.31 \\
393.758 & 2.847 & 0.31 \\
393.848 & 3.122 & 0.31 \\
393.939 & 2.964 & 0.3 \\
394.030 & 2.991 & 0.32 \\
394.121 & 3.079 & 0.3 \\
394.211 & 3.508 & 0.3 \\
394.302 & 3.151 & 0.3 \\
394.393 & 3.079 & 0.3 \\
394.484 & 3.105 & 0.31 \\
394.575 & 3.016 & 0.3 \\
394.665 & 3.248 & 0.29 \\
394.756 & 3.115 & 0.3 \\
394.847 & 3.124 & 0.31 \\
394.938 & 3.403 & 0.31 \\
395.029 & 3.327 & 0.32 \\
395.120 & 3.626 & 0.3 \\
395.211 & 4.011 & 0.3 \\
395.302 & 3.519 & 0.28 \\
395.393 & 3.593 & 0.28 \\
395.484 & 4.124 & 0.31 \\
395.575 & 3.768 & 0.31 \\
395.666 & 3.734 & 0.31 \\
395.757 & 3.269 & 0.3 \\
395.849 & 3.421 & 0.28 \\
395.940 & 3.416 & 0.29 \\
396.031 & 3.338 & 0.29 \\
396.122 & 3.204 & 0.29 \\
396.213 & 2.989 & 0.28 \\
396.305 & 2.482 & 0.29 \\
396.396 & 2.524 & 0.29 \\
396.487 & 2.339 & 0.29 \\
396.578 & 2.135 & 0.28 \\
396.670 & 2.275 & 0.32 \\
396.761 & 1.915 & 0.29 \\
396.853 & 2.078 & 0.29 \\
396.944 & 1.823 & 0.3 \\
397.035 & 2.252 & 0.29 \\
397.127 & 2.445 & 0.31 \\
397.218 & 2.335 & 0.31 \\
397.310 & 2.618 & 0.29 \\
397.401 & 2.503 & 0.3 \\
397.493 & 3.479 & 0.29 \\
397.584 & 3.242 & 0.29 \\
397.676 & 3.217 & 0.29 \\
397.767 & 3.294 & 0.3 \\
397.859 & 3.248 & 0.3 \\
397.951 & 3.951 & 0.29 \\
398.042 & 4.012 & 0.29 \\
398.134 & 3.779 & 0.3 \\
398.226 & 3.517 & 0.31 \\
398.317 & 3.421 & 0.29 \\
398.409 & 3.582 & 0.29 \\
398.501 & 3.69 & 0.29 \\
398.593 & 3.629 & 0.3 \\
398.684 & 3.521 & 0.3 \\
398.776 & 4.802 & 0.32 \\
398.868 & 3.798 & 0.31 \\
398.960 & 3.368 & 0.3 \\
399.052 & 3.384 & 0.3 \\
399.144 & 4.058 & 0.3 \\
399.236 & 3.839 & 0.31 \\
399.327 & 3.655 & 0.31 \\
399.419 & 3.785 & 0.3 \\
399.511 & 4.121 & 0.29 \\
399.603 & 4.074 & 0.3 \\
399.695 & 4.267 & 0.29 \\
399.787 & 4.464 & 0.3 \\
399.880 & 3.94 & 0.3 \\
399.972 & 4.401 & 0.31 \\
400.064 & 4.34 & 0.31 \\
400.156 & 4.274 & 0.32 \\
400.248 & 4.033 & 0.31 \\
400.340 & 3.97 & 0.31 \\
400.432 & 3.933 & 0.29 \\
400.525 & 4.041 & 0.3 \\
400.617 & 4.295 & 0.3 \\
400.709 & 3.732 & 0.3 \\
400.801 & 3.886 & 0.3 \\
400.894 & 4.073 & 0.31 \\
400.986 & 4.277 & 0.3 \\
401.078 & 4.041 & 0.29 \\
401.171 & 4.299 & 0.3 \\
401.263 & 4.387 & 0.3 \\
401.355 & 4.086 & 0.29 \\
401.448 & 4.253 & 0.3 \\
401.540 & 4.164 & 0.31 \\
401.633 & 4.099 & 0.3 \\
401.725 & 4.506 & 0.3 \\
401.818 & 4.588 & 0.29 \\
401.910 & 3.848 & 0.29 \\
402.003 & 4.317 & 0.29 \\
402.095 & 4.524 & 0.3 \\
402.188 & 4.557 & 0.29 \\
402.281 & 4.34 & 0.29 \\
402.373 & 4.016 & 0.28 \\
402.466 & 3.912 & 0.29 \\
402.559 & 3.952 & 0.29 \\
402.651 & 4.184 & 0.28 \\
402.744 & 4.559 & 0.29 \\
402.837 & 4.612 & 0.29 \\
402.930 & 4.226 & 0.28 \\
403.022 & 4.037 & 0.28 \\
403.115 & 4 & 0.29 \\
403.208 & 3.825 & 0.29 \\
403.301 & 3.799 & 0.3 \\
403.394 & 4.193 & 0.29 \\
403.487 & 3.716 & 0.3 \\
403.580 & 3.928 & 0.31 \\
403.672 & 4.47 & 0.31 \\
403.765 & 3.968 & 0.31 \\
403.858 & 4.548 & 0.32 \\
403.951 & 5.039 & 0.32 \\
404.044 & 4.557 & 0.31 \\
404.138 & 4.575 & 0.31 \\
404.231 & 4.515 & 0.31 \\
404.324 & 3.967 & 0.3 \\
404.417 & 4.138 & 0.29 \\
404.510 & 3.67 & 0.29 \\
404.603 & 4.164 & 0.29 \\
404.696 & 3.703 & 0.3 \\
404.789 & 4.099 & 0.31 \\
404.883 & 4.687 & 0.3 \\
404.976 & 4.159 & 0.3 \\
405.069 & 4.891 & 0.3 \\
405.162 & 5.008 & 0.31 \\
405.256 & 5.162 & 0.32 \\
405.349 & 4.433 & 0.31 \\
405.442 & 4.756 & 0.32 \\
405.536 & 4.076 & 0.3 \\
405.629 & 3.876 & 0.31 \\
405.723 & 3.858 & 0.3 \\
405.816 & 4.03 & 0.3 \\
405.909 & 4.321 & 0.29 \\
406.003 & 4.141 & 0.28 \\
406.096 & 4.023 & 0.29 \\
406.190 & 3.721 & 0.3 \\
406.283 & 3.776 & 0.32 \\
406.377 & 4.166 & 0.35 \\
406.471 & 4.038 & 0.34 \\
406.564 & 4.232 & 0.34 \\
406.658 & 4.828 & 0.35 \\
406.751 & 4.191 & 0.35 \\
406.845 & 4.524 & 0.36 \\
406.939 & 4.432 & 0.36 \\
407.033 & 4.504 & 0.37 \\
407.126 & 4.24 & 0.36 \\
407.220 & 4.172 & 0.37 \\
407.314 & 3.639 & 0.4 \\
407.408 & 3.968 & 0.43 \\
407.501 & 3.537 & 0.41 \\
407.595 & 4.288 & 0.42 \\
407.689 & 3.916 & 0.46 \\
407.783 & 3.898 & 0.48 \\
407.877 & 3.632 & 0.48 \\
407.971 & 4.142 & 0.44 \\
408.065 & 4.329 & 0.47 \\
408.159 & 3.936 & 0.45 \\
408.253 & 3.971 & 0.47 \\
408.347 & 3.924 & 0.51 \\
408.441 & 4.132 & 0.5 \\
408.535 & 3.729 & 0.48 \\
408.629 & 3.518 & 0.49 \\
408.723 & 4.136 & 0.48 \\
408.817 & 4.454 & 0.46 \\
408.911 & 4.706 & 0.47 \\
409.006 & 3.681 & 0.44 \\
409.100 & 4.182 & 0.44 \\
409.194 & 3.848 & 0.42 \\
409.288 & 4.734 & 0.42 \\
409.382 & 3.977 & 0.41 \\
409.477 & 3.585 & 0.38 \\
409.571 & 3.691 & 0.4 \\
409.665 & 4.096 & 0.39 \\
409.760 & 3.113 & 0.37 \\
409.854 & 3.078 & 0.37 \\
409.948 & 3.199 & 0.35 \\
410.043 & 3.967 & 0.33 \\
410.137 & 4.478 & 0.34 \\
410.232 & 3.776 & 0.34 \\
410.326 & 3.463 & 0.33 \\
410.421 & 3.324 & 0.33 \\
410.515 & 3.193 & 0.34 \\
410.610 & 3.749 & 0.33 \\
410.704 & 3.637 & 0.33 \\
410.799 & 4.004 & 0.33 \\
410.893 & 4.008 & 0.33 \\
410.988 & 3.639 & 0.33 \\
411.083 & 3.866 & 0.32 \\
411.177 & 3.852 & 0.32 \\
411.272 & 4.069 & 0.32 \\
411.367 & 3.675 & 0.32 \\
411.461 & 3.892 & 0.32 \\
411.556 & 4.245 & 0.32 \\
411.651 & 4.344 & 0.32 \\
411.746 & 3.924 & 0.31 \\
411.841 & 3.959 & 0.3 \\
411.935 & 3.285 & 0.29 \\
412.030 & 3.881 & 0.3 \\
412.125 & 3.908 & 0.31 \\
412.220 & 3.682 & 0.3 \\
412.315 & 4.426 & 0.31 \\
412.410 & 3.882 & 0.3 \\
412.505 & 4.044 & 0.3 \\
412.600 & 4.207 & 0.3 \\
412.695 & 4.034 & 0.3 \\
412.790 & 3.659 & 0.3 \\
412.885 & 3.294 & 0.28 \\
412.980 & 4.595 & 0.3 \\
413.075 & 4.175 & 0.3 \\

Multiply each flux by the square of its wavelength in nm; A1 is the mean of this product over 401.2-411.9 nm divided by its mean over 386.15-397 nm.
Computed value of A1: 1.38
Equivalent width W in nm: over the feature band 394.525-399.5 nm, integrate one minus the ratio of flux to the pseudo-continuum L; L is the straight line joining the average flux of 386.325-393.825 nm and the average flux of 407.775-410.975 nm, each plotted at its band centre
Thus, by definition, 0.30 nm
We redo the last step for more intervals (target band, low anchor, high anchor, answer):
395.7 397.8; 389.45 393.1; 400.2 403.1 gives 0.61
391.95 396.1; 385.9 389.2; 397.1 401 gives 0.44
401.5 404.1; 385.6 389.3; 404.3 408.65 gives -0.17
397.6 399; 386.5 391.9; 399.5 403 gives 0.12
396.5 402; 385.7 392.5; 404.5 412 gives 0.10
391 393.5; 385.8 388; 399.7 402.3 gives 0.28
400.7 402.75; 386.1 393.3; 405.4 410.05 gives -0.23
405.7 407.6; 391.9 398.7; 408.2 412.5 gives -0.24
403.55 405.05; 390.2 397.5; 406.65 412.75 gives -0.25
